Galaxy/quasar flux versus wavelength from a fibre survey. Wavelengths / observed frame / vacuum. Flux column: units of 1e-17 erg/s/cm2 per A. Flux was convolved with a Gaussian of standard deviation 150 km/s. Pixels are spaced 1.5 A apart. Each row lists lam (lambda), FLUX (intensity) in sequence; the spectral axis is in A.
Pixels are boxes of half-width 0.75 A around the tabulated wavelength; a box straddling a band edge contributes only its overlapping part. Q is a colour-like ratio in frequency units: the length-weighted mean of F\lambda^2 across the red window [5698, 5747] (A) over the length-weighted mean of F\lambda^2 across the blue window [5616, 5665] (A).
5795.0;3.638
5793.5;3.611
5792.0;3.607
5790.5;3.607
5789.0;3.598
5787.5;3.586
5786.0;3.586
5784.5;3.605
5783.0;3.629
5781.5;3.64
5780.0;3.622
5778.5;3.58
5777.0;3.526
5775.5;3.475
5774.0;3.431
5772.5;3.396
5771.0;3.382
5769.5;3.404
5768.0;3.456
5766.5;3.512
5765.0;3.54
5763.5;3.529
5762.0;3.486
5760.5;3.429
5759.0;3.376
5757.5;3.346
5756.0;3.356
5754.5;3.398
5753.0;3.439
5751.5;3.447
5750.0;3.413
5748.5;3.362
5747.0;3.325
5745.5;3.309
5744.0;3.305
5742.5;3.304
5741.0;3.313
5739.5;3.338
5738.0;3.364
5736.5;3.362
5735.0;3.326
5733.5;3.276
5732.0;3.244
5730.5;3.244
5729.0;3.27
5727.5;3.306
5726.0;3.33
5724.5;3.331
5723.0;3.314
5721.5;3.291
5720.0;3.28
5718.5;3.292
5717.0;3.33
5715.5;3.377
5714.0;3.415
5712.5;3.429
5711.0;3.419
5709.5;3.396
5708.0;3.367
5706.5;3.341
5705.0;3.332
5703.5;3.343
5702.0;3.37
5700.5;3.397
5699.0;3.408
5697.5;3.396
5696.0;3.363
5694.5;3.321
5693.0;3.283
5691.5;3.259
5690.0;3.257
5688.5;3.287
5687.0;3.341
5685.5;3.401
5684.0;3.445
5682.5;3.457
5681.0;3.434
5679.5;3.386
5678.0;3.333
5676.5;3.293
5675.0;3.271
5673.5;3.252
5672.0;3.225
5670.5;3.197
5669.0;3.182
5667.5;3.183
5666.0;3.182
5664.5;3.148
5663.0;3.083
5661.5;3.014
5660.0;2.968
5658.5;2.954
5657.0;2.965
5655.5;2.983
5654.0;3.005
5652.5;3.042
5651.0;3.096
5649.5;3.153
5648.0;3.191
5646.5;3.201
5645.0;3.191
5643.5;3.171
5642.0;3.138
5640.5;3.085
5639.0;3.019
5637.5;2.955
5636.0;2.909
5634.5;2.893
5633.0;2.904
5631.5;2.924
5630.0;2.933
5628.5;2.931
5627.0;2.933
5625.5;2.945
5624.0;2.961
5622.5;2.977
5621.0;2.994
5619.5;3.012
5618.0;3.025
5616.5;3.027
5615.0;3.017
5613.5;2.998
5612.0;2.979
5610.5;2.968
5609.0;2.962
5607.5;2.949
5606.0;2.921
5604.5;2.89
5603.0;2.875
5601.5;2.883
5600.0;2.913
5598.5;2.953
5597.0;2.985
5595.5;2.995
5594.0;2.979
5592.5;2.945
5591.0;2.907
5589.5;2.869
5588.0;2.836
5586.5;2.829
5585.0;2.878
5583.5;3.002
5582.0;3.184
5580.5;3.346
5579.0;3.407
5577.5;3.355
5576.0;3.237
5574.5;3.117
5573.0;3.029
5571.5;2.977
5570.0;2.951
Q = 1.1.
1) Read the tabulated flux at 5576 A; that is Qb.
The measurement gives 3.237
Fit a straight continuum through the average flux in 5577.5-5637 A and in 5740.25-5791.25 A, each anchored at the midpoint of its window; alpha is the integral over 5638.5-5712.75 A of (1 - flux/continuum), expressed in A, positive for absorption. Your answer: -1.2 A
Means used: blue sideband 2.97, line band 3.24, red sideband 3.46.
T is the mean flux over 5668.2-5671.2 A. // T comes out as 3.19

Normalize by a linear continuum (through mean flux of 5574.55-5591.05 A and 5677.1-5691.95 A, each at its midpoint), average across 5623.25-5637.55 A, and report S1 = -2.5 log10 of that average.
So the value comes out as 0.10 mag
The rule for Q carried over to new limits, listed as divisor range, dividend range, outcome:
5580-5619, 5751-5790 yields 1.25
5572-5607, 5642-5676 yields 1.06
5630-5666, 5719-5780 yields 1.15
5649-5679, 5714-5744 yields 1.08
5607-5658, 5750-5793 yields 1.22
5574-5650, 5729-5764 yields 1.17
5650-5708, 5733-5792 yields 1.09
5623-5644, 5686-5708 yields 1.15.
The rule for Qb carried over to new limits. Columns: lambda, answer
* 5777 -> 3.526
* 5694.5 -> 3.321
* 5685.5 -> 3.401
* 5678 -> 3.333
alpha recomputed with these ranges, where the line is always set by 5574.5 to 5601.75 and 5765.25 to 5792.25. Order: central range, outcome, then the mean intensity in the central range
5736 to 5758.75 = 0.6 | 3.36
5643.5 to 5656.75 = 0.4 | 3.11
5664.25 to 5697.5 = -0.2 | 3.3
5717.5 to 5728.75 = 0.3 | 3.31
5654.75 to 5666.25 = 0.7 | 3.03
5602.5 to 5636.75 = 1.8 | 2.95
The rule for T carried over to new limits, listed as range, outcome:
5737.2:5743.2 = 3.33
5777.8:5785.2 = 3.62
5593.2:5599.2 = 2.98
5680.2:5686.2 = 3.43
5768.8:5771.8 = 3.39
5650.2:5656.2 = 3.03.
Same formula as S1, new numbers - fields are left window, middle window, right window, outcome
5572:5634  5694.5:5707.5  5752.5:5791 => -0.026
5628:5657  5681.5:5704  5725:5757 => -0.056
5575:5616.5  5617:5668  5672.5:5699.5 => 0.052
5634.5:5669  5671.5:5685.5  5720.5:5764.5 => -0.065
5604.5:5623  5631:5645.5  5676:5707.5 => 0.029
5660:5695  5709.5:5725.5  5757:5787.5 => 0.005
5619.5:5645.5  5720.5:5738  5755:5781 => 0.008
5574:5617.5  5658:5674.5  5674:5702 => 0.047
